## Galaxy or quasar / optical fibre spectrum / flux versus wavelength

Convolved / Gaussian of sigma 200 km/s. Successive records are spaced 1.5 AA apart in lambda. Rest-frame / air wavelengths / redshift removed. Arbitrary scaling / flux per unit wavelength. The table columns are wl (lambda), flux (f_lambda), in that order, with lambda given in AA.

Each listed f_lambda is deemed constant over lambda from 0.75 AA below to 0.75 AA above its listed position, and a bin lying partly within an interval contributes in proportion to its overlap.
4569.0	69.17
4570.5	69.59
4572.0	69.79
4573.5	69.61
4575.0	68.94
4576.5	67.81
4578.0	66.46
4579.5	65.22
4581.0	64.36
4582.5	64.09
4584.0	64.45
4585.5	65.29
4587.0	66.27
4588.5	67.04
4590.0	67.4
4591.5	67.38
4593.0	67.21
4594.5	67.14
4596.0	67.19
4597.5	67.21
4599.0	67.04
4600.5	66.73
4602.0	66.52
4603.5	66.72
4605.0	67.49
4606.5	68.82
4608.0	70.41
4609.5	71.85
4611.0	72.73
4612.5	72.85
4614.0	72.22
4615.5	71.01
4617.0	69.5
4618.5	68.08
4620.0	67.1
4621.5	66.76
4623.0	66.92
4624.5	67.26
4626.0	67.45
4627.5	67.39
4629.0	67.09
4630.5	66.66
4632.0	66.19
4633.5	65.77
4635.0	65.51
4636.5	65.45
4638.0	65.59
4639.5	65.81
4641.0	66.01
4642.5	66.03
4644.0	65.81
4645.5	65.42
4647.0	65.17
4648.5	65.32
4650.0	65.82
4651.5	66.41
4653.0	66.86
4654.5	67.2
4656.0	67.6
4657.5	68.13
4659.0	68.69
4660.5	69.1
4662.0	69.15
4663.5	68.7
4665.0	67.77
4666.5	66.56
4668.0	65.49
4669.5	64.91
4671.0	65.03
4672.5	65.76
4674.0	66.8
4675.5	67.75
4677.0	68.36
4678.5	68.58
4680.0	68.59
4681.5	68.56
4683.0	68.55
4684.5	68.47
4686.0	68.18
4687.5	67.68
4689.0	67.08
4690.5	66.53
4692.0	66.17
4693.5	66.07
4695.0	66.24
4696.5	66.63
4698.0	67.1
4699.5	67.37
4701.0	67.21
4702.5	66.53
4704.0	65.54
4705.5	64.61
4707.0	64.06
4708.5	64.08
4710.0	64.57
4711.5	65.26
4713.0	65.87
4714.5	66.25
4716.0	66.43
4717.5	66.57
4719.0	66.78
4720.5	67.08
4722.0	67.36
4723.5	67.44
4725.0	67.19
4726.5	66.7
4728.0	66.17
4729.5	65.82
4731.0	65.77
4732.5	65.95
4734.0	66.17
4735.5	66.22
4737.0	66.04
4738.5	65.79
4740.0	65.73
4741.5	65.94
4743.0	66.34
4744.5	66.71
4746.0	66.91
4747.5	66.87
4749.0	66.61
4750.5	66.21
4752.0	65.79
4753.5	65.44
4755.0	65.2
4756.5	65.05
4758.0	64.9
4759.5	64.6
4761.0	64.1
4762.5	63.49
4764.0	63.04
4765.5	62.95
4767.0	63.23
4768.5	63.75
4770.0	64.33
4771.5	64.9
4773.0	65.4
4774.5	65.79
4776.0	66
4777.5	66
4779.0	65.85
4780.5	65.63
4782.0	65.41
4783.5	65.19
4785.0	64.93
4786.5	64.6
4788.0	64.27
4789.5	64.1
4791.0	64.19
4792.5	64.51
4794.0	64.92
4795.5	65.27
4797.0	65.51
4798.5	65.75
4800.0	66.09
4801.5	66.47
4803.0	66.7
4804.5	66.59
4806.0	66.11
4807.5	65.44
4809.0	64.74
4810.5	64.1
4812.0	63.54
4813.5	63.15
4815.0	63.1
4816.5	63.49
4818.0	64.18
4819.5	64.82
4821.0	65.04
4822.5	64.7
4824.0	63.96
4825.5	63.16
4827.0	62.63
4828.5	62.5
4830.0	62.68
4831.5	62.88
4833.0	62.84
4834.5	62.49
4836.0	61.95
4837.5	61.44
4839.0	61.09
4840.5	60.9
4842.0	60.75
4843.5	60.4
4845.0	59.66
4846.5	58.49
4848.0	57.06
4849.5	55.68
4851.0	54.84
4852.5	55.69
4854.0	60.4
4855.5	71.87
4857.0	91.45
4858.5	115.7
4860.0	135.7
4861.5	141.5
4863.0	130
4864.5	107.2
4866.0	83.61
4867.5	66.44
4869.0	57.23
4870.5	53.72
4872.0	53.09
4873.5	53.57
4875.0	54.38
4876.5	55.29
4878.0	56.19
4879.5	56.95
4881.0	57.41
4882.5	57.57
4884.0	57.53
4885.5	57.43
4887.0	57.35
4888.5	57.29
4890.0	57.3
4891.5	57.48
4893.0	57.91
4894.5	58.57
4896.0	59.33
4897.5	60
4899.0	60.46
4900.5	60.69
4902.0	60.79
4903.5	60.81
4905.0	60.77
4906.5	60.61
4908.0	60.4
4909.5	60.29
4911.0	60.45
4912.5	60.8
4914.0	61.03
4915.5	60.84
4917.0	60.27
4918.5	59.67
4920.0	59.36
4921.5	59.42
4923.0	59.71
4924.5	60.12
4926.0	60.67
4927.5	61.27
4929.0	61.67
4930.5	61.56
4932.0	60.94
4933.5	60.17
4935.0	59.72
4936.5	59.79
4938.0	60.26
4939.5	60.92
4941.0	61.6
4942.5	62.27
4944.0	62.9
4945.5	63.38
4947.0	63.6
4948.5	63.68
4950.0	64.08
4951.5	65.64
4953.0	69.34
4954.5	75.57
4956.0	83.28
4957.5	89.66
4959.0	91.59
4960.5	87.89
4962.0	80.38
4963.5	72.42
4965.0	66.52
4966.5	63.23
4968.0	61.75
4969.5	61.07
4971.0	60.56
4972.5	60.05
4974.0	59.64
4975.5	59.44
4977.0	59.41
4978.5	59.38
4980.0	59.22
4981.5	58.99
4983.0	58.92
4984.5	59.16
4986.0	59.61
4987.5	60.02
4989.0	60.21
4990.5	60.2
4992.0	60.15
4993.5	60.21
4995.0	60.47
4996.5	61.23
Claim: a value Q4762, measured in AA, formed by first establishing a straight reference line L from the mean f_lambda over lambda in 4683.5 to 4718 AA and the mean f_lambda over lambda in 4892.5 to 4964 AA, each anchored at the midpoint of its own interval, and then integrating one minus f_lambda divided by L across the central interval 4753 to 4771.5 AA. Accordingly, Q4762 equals 0.4 AA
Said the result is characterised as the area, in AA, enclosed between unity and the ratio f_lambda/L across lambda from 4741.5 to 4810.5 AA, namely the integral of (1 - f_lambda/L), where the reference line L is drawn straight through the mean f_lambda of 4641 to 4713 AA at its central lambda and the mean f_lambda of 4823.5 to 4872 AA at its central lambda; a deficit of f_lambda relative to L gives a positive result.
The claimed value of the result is 4.7 AA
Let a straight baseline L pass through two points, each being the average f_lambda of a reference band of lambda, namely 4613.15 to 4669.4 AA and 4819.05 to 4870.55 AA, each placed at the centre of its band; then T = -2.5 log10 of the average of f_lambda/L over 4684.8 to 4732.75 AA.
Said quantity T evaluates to 0.04 mag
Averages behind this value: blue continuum 67.1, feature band 66.3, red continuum 72.3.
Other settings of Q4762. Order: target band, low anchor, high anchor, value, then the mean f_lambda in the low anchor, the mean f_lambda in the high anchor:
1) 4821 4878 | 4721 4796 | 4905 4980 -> -4.7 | 65.4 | 64.4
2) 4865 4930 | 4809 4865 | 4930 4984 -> 8.4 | 71.1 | 65.8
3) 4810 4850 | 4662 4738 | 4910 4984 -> 2.0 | 66.6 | 64.3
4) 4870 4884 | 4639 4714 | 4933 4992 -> 2.2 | 66.7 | 65.2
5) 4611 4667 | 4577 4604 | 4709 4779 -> -1.1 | 66.3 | 65.7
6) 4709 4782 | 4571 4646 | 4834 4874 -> 5.5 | 67.4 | 74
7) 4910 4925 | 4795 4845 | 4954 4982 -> 1.6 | 63.7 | 69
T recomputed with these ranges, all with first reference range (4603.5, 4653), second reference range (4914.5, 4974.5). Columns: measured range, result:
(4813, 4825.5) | 0.037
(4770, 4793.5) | 0.023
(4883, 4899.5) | 0.133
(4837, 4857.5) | 0.073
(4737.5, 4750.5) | 0.007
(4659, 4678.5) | 0.001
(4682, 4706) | 0.003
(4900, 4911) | 0.087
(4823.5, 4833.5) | 0.055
